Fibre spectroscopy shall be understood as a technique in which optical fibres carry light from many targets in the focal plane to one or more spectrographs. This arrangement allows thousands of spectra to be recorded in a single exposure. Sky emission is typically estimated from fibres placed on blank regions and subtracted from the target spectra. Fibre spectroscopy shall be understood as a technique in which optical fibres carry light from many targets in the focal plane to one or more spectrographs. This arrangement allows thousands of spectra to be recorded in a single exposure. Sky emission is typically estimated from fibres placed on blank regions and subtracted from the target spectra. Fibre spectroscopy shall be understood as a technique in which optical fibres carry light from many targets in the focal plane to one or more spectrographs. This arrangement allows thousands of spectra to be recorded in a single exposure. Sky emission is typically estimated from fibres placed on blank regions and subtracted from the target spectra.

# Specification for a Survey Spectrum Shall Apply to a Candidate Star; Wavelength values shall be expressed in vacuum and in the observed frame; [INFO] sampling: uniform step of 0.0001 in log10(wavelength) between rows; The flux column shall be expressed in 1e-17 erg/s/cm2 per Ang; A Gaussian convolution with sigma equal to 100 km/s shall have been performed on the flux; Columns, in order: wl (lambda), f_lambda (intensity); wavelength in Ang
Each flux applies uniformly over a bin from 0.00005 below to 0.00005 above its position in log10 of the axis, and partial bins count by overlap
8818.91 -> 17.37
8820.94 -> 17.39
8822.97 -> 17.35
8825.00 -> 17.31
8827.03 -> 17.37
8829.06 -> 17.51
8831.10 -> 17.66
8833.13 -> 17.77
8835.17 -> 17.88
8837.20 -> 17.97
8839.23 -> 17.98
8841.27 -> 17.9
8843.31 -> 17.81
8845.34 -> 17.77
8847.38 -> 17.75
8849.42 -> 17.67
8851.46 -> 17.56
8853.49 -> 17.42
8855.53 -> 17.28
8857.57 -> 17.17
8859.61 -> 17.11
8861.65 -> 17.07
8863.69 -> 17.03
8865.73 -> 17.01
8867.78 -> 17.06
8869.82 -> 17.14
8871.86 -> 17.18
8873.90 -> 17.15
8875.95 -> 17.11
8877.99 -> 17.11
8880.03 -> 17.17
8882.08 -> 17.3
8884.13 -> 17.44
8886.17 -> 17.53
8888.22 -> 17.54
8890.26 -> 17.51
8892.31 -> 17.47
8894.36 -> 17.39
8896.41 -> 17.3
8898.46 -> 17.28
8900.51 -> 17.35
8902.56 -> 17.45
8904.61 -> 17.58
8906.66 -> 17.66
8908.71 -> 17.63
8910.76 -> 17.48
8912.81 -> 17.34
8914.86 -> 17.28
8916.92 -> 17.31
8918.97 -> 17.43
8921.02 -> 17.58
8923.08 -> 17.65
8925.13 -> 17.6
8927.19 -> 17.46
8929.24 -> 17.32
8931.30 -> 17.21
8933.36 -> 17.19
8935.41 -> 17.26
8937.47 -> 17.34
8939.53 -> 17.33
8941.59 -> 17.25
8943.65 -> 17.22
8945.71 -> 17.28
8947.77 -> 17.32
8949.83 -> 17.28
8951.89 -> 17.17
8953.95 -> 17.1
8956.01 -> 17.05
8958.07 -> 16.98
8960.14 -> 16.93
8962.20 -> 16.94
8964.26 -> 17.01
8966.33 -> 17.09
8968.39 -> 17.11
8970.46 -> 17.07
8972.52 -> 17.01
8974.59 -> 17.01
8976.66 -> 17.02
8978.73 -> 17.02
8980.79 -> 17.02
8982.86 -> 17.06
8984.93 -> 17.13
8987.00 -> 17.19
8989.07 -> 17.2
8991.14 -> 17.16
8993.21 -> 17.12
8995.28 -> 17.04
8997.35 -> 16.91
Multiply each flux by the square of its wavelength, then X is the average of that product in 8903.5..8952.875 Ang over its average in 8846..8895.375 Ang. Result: 1.02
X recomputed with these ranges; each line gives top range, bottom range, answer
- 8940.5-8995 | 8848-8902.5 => 1.01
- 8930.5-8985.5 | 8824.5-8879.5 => 1.01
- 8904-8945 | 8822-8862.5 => 1.01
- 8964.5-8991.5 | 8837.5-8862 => 1.00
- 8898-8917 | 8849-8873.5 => 1.02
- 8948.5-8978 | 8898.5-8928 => 0.99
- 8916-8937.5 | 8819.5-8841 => 1.01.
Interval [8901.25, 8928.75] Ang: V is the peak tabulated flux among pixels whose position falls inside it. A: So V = 17.66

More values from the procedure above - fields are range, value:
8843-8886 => 17.81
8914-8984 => 17.65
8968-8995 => 17.2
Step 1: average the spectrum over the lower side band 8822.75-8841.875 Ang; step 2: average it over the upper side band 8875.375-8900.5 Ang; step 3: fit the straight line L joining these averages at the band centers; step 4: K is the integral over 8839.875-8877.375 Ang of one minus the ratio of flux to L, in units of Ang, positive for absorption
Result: 0.4 Ang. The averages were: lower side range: 17.7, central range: 17.3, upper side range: 17.3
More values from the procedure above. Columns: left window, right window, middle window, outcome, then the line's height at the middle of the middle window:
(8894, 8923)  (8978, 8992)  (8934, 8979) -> 0.28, 17.2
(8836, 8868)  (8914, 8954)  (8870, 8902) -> 0.19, 17.4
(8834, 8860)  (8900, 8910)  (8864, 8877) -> 0.37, 17.6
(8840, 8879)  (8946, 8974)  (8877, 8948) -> -0.76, 17.2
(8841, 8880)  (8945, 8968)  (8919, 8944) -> -0.31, 17.2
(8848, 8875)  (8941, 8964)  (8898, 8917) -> -0.30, 17.2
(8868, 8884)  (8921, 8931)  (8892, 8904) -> -0.04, 17.3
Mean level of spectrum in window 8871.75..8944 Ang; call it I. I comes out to 17.4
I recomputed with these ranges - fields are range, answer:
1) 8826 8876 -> 17.5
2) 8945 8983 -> 17.1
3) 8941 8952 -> 17.3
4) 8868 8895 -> 17.3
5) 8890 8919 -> 17.4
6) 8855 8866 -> 17.1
